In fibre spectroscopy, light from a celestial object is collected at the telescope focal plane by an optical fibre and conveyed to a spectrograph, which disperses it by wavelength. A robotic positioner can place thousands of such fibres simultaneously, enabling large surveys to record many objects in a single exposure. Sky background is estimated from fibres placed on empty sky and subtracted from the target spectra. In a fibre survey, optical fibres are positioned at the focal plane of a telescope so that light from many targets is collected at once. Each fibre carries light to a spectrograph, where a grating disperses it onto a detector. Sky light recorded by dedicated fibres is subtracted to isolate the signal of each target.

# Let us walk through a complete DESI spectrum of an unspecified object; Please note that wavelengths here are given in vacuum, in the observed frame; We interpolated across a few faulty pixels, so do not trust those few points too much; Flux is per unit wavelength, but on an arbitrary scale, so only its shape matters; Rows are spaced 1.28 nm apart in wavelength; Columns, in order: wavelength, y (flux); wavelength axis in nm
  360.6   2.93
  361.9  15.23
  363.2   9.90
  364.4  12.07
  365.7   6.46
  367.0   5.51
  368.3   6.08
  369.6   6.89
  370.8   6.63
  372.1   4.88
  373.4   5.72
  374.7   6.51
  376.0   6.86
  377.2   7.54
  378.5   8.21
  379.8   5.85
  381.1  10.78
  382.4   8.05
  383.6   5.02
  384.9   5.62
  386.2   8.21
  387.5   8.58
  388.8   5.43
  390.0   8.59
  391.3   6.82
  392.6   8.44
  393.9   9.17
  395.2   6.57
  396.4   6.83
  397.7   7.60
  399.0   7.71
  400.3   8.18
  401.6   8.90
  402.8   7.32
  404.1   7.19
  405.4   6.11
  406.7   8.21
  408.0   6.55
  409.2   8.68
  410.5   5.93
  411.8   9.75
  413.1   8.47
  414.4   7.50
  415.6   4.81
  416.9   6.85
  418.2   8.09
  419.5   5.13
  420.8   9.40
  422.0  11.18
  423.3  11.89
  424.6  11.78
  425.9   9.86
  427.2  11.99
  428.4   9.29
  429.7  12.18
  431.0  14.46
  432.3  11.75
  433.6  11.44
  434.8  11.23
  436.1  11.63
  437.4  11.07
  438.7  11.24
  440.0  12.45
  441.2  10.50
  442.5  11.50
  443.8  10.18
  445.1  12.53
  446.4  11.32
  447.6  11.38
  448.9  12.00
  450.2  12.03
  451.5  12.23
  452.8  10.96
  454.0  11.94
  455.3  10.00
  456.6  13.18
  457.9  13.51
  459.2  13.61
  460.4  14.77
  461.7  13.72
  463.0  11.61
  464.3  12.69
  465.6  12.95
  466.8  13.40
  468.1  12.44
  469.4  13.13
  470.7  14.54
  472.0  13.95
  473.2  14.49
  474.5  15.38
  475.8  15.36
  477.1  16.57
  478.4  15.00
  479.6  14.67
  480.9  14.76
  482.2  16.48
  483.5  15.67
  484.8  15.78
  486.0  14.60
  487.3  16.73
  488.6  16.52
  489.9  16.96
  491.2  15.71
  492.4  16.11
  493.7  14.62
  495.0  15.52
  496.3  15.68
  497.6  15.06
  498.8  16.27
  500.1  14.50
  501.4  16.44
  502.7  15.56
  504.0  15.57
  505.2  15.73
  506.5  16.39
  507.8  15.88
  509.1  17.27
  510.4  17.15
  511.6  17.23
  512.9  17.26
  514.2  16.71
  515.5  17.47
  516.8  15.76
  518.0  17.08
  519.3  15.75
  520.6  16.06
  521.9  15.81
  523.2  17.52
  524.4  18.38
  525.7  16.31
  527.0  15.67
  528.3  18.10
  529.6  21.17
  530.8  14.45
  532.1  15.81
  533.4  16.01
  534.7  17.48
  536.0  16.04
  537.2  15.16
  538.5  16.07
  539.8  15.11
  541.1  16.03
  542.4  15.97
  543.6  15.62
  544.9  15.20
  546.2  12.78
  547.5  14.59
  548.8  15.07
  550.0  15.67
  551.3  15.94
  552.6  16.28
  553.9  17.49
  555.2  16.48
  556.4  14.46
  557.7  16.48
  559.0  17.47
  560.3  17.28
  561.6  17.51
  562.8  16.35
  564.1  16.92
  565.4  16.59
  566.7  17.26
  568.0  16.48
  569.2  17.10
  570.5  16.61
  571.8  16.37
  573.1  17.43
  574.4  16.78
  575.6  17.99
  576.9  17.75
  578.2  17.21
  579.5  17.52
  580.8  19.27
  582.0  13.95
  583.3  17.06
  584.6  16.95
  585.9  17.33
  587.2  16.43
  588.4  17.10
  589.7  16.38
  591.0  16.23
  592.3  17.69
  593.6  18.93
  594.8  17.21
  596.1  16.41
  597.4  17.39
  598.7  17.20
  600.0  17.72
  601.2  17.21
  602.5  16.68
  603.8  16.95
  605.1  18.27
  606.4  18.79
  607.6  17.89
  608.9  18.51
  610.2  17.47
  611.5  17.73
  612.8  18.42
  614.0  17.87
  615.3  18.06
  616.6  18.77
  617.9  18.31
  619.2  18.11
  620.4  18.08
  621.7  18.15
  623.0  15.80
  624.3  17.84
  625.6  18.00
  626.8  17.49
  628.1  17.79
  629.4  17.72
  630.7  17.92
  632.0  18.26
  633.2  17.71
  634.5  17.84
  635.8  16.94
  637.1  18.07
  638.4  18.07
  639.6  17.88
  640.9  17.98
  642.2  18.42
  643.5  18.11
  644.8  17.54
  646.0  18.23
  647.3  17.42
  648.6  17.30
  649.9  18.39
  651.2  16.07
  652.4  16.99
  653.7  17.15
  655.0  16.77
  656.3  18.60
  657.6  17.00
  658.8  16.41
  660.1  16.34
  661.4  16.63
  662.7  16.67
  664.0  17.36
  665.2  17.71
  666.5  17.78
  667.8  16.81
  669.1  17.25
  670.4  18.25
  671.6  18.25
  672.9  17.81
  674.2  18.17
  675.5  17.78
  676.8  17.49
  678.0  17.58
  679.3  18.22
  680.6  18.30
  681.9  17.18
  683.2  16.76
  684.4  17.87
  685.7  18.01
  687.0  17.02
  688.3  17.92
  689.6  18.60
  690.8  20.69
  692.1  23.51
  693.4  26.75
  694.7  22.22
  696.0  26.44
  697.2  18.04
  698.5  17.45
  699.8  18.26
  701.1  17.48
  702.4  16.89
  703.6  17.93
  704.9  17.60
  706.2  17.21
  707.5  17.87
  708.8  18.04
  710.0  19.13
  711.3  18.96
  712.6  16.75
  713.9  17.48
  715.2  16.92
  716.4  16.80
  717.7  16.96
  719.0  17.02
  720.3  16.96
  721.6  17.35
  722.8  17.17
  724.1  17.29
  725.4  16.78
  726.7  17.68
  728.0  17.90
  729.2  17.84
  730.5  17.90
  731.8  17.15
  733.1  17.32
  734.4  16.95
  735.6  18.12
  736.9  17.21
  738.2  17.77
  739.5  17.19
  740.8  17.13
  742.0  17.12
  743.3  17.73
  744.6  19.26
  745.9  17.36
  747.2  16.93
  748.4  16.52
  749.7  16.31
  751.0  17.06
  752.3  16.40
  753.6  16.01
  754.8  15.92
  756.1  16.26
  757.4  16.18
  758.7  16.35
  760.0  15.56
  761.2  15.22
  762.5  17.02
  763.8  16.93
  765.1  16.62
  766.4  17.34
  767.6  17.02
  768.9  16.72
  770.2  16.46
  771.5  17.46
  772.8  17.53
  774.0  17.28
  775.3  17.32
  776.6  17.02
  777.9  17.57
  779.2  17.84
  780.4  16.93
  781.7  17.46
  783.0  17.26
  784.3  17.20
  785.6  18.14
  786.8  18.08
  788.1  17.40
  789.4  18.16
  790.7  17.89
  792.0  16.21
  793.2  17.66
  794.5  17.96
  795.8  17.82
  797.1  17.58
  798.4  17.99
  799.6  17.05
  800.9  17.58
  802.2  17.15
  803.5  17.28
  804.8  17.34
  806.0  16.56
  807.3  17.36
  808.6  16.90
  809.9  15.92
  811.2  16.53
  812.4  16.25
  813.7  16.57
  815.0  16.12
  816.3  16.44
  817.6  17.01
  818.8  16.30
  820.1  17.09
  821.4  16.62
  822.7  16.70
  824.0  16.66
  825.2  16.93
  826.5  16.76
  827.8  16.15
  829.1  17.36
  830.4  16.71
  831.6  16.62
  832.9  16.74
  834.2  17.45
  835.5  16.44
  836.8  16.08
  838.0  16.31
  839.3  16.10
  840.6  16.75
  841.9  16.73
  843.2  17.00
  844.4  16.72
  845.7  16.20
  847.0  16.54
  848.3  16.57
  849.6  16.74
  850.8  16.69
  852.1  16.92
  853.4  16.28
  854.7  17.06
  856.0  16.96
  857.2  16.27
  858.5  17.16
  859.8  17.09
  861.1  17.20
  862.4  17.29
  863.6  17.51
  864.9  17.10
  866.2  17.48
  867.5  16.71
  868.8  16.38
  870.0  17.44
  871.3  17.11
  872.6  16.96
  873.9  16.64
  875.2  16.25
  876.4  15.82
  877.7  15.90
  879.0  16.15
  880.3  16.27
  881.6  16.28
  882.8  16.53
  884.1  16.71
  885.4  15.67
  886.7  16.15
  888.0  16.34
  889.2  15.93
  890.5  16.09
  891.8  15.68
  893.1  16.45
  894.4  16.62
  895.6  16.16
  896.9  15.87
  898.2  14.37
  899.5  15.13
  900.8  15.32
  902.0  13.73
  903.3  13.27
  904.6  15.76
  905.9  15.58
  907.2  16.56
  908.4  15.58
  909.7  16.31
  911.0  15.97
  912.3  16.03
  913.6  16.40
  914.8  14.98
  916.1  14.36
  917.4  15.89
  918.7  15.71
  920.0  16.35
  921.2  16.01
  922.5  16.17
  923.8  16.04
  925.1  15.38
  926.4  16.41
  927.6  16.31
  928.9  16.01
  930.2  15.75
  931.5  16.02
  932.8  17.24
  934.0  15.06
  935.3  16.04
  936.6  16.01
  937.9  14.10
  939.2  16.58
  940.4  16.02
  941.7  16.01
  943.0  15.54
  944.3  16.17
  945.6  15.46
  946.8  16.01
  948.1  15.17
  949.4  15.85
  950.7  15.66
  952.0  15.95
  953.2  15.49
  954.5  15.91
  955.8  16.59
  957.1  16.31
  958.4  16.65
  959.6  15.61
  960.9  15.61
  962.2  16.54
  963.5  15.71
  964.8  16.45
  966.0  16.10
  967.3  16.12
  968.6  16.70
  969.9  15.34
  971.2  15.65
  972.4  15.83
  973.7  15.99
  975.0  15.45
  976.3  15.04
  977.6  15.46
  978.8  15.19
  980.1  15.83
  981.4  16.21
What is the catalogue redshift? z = 0.06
